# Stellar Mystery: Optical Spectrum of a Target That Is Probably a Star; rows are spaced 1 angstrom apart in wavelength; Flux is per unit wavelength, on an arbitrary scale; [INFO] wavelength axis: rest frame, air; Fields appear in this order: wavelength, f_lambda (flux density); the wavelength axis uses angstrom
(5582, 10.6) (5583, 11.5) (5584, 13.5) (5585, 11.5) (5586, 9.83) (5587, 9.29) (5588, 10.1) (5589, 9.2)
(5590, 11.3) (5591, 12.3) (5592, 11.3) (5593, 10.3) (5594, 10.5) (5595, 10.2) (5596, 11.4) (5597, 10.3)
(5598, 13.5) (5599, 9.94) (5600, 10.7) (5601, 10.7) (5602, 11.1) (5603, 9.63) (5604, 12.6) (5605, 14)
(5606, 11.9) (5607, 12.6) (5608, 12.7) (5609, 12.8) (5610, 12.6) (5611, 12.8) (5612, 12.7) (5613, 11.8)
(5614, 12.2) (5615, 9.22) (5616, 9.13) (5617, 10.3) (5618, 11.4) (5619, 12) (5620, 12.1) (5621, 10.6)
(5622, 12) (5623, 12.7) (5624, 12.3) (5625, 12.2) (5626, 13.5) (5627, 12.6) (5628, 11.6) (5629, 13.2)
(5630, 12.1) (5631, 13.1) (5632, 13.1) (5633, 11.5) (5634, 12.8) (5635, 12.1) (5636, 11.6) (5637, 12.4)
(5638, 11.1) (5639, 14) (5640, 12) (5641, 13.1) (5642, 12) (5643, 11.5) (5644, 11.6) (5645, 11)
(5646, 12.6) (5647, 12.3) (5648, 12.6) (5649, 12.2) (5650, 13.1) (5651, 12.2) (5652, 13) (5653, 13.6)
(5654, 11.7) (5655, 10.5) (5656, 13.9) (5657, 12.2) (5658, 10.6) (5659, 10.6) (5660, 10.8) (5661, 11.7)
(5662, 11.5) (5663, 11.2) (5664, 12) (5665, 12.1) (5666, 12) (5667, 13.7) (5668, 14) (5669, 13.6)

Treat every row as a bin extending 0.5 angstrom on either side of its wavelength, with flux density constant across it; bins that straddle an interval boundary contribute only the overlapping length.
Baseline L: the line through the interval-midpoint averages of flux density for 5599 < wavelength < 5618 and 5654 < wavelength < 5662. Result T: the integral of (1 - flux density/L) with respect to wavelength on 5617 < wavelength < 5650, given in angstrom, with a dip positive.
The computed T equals -1.90 angstrom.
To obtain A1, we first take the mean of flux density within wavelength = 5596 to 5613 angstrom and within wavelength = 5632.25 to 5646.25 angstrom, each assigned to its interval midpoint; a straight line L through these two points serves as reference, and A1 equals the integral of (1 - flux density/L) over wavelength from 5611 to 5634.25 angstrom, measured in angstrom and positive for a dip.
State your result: 0.1 angstrom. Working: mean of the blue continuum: 11.9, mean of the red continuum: 12.1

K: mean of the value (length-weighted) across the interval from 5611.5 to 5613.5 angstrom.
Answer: 12.2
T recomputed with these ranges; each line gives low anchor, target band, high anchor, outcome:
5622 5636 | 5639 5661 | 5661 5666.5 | -0.09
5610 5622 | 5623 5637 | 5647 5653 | -0.63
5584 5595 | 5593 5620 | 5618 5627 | -0.10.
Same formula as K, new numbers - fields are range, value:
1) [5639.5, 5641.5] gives 12.6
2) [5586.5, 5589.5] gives 9.53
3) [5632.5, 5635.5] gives 12.1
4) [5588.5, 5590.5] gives 10.2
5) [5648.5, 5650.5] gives 12.6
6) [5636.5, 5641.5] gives 12.5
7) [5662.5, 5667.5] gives 12.2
